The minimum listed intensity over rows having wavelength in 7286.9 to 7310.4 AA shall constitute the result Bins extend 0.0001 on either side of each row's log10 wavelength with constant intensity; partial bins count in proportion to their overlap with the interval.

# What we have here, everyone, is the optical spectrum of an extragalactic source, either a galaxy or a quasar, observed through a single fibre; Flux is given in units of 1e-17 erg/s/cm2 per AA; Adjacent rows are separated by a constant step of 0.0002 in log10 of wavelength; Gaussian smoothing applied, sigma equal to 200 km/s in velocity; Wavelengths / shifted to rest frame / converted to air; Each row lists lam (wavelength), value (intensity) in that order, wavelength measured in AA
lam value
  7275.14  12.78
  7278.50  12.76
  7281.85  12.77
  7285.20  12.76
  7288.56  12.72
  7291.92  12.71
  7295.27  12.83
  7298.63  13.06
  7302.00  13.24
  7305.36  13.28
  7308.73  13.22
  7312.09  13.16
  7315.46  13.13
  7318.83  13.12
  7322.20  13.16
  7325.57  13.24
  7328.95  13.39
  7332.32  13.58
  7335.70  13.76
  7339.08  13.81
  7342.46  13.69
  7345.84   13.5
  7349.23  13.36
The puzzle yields 12.71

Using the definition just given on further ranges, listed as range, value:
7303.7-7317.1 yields 13.13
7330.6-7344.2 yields 13.58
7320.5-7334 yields 13.16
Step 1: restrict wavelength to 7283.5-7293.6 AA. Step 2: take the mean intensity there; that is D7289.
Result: 12.7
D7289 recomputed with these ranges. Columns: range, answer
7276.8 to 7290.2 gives 12.7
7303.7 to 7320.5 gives 13.2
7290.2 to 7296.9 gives 12.8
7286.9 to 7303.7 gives 12.9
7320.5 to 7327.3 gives 13.2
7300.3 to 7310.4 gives 13.2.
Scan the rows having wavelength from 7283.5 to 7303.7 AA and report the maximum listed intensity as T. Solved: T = 13.24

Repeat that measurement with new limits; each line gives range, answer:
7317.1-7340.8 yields 13.81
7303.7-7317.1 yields 13.28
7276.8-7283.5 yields 12.77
